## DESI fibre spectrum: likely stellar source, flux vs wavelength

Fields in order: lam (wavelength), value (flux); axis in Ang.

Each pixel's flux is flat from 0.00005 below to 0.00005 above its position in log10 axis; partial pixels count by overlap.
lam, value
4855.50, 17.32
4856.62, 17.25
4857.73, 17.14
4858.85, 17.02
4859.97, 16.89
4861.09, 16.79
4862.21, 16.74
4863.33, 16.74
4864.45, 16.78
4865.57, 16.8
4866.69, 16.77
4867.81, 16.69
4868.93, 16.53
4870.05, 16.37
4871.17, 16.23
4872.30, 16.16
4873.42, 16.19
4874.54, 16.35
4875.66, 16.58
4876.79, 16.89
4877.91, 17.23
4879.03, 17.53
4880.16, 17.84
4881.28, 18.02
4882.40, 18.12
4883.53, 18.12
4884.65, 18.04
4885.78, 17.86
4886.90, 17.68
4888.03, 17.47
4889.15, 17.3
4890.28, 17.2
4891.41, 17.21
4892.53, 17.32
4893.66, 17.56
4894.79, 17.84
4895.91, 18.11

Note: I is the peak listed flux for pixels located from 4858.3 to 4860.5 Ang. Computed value 17.02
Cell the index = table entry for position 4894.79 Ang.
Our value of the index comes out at 17.84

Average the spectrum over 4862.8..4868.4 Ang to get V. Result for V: 16.8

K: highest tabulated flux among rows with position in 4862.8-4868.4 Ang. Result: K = 16.8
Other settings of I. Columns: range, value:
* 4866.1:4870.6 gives 16.77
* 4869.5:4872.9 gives 16.37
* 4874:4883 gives 18.12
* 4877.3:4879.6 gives 17.53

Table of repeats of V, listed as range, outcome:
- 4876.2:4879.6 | 17.2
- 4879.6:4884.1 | 18.1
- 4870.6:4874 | 16.2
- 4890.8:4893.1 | 17.3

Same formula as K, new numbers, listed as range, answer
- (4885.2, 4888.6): 17.86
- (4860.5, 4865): 16.79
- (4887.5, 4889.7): 17.47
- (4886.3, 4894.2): 17.68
